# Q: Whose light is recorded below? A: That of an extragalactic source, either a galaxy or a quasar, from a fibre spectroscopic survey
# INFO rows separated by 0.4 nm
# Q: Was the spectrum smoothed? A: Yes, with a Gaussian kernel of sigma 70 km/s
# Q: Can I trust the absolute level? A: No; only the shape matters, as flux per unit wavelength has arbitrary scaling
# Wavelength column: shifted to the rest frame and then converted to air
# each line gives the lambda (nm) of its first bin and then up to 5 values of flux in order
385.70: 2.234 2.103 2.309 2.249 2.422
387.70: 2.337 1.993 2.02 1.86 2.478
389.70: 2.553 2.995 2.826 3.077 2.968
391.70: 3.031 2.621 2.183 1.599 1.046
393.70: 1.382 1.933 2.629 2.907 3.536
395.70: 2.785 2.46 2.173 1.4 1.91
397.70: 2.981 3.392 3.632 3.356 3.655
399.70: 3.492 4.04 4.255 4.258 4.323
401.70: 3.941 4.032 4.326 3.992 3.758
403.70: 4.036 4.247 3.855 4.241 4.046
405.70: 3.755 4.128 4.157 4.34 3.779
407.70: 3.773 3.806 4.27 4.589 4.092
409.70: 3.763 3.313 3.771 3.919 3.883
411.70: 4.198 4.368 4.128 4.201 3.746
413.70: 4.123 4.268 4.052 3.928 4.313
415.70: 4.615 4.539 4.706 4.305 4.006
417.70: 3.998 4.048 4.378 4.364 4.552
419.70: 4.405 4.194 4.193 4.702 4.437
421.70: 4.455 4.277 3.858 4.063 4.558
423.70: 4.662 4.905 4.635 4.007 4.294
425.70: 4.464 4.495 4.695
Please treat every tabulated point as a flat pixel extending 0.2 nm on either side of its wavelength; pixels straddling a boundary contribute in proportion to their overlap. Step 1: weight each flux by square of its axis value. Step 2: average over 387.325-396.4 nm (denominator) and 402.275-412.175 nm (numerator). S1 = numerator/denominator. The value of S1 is 1.79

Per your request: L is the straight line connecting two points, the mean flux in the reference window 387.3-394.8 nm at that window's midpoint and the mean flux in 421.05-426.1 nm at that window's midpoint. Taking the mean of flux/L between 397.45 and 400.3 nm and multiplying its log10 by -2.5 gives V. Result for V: -0.23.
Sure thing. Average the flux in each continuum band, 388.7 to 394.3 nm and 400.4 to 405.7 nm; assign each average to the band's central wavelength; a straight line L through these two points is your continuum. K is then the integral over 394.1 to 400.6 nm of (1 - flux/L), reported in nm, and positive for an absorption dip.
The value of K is 0.50 nm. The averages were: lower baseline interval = 2.33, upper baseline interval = 4.08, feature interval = 2.98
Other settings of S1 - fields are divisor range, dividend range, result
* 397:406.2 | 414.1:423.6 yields 1.24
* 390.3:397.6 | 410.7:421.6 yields 2.00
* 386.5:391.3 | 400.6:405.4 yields 1.79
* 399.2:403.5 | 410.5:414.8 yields 1.07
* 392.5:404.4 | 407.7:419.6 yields 1.41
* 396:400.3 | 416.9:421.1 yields 1.60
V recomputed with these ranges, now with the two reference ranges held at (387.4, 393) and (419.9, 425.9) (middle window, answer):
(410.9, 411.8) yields -0.08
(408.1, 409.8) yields -0.17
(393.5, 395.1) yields 0.23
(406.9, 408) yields -0.12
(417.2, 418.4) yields 0.01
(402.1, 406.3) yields -0.22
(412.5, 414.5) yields -0.07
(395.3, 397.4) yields 0.23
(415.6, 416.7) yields -0.16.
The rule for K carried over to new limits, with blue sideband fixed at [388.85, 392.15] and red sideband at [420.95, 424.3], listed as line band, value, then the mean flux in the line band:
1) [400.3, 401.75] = -0.405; 4.22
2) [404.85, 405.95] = -0.145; 3.99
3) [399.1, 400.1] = -0.136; 3.67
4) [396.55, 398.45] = 0.382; 2.5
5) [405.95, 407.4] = -0.215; 4.12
